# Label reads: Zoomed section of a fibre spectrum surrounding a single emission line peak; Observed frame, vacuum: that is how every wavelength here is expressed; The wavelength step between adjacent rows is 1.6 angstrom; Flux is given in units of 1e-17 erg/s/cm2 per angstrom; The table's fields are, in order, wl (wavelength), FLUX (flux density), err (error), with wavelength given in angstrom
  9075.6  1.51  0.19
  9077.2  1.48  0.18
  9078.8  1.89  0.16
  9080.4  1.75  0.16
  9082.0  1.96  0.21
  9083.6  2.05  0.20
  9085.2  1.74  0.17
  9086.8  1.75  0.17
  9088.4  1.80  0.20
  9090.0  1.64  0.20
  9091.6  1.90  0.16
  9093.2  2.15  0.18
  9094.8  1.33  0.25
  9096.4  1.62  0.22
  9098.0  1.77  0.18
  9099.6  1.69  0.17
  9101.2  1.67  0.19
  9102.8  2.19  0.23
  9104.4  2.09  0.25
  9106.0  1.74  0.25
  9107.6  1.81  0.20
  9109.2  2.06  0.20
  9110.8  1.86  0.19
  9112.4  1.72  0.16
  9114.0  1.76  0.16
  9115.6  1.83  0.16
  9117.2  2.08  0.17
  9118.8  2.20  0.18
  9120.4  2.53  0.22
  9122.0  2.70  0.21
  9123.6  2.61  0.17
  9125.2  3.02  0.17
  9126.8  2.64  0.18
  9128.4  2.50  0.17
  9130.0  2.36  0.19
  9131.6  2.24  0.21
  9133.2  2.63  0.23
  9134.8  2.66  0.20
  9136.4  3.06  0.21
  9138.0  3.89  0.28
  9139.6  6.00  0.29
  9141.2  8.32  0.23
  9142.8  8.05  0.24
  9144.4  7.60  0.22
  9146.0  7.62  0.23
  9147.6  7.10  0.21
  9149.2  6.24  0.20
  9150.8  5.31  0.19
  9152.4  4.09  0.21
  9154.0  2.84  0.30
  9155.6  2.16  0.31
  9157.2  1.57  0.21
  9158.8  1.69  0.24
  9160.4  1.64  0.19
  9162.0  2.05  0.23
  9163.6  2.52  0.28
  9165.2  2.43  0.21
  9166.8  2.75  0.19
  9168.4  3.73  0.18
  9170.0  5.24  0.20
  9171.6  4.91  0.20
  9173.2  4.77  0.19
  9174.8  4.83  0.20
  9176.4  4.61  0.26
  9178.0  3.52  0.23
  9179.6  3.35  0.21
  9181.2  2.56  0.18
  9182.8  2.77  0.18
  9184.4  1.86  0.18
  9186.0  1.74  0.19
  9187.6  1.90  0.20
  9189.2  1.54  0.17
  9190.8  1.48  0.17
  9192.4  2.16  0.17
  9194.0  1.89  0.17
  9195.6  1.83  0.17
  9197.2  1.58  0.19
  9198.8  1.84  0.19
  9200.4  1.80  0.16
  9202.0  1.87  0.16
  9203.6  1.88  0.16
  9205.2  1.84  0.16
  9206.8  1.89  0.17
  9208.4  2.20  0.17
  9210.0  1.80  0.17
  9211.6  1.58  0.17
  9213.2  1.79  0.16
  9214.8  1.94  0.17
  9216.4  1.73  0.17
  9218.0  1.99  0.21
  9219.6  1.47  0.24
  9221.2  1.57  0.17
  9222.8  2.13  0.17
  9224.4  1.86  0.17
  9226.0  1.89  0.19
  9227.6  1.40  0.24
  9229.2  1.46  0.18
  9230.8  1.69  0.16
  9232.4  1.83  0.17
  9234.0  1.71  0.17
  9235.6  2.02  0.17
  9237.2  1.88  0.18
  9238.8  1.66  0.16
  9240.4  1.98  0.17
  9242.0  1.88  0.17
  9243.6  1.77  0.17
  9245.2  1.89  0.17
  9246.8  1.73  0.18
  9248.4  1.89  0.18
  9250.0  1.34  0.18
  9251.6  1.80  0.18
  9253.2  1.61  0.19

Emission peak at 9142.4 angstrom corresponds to Halpha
